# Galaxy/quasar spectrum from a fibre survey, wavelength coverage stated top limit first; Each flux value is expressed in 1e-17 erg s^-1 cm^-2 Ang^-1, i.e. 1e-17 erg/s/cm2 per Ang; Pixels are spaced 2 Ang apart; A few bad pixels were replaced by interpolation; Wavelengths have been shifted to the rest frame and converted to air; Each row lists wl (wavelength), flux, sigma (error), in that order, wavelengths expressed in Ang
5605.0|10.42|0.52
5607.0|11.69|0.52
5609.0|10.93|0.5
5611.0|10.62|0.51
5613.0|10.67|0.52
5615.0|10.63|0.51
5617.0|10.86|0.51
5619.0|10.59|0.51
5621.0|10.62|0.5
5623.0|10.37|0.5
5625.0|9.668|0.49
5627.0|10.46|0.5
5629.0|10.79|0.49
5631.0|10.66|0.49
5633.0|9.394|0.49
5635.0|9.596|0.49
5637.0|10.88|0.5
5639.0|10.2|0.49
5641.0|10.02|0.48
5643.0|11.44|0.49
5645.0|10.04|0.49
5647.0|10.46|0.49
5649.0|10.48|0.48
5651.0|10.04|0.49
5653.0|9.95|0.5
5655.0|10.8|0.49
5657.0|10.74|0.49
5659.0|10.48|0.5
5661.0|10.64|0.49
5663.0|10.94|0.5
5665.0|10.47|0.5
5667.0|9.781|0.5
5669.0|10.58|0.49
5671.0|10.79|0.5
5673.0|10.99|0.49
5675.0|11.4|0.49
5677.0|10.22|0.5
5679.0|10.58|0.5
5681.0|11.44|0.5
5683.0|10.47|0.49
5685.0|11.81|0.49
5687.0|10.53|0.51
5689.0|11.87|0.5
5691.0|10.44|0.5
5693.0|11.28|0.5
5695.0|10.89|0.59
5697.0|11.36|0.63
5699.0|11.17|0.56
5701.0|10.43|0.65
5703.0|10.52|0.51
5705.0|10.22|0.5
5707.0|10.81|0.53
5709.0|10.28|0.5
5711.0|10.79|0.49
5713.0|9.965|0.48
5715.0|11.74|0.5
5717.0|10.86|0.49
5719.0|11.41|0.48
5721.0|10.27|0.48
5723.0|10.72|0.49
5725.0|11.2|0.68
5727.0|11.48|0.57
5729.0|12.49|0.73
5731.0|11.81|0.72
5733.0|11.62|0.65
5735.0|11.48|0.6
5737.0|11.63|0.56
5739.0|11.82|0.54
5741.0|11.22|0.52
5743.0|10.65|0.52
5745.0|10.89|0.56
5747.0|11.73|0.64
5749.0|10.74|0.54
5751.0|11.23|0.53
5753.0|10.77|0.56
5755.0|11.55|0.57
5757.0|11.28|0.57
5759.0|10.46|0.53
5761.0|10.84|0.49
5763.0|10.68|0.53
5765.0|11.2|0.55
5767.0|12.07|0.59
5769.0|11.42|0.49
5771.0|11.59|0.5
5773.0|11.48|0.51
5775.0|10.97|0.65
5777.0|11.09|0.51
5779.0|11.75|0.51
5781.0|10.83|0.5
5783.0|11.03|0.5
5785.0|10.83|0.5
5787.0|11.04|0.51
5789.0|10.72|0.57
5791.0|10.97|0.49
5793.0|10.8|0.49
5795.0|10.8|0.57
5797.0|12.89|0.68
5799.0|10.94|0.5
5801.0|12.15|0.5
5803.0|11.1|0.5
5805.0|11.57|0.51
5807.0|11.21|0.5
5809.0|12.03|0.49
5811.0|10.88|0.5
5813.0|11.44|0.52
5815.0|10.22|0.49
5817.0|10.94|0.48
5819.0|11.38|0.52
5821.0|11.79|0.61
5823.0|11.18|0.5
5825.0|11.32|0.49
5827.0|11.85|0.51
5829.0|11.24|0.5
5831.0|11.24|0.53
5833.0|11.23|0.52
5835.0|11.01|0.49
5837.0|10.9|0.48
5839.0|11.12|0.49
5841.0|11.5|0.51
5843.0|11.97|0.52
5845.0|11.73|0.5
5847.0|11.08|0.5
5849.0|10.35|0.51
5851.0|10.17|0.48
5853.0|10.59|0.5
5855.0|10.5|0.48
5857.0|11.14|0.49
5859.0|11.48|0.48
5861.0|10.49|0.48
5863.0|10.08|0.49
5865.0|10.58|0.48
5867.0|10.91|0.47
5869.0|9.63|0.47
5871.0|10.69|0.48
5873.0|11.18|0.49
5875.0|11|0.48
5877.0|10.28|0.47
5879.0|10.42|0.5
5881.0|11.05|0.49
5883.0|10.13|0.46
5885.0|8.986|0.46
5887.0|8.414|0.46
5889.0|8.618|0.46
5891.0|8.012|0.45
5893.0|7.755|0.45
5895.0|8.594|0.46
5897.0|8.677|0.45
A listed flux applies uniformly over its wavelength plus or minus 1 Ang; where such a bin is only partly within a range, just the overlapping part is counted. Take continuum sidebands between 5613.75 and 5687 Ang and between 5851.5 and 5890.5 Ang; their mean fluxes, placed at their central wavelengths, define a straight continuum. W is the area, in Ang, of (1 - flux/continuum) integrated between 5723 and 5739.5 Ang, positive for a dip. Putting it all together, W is -1.9 Ang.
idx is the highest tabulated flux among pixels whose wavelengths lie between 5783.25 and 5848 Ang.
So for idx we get 12.89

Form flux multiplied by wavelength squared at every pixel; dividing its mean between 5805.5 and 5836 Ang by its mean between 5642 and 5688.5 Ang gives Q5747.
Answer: 1.11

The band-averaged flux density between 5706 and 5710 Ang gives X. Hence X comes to 10.5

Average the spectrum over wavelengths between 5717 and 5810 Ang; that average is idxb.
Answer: 11.3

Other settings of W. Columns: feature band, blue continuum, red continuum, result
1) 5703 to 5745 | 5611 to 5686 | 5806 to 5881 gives -1.52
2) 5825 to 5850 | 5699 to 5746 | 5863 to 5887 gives -1.79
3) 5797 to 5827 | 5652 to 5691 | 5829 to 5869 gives -1.32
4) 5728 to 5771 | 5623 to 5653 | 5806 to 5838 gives -1.81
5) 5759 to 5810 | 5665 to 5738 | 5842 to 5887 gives -2.26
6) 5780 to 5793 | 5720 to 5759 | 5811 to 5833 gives 0.41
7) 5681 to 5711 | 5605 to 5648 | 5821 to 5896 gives -1.07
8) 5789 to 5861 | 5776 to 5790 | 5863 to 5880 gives -2.61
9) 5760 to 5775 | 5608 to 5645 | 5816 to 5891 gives -0.96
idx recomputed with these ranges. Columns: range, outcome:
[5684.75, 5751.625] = 12.49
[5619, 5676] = 11.44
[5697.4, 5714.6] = 11.17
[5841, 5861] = 11.97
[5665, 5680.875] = 11.4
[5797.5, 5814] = 12.15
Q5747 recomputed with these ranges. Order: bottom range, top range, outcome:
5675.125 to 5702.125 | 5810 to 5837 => 1.07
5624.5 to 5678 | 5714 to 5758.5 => 1.11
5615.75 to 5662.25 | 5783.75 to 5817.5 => 1.14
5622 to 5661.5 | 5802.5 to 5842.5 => 1.16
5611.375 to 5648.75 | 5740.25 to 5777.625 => 1.12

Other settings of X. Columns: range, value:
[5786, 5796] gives 10.9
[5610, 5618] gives 10.7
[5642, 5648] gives 10.6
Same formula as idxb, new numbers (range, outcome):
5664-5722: 10.8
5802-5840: 11.2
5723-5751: 11.4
